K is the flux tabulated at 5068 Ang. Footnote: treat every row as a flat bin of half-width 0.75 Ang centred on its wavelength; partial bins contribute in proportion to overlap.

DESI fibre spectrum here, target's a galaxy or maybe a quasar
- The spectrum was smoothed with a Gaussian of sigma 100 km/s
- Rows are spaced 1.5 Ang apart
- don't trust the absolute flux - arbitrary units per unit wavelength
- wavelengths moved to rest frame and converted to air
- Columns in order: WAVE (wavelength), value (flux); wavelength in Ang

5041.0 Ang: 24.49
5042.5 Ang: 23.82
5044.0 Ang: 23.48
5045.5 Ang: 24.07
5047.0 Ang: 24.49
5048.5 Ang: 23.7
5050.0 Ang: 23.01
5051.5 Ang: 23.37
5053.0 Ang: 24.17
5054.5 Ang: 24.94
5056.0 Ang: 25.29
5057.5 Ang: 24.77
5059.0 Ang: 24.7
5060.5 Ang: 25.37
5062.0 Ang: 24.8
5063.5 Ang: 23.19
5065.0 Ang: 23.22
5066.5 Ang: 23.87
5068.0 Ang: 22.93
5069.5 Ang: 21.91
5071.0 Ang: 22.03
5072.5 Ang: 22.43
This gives 22.93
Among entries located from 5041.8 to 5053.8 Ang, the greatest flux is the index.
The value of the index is 24.49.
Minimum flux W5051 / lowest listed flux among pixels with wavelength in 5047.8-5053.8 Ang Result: 23.01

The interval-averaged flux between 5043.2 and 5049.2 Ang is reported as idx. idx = 23.9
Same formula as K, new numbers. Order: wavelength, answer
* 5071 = 22.03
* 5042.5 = 23.82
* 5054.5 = 24.94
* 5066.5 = 23.87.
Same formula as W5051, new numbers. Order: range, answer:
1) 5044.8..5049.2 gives 23.7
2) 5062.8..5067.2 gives 23.19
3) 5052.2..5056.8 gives 24.17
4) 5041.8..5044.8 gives 23.48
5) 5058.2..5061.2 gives 24.7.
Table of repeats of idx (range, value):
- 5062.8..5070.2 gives 23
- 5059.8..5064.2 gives 24.5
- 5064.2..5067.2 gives 23.5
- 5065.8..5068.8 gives 23.4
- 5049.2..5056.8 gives 24.2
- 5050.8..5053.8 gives 23.8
